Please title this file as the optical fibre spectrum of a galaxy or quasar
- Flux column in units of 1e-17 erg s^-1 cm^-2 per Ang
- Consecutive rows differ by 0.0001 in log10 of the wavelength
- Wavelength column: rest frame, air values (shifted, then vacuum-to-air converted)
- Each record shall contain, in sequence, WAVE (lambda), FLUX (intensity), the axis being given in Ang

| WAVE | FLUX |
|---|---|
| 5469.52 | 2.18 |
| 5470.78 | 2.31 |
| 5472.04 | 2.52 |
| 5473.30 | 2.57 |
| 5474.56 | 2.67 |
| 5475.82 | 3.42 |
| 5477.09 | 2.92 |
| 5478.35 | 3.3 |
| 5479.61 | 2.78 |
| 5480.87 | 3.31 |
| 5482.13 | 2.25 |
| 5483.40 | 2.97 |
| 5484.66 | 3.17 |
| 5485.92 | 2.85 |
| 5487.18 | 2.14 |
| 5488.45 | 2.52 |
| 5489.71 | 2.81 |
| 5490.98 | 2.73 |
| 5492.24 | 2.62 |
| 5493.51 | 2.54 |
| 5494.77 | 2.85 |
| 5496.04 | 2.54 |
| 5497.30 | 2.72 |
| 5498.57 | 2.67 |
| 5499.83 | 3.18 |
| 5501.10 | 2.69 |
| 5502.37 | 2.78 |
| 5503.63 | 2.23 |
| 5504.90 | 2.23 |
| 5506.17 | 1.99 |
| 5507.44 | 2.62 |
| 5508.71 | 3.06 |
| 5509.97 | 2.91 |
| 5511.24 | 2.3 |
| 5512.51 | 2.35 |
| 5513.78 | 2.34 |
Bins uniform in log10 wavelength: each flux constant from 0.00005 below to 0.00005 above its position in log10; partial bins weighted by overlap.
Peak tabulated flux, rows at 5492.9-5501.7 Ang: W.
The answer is 3.18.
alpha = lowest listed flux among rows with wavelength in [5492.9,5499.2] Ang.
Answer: 2.54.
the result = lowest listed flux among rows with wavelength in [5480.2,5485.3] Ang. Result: 2.25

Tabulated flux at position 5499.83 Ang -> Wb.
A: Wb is 3.18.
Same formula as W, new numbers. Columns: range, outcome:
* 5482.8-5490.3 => 3.17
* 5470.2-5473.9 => 2.57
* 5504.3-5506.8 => 2.23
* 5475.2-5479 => 3.42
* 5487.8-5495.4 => 2.85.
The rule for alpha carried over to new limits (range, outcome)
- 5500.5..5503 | 2.69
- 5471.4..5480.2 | 2.52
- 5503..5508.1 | 1.99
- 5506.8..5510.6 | 2.62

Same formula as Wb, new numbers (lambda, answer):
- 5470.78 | 2.31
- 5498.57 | 2.67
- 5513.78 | 2.34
